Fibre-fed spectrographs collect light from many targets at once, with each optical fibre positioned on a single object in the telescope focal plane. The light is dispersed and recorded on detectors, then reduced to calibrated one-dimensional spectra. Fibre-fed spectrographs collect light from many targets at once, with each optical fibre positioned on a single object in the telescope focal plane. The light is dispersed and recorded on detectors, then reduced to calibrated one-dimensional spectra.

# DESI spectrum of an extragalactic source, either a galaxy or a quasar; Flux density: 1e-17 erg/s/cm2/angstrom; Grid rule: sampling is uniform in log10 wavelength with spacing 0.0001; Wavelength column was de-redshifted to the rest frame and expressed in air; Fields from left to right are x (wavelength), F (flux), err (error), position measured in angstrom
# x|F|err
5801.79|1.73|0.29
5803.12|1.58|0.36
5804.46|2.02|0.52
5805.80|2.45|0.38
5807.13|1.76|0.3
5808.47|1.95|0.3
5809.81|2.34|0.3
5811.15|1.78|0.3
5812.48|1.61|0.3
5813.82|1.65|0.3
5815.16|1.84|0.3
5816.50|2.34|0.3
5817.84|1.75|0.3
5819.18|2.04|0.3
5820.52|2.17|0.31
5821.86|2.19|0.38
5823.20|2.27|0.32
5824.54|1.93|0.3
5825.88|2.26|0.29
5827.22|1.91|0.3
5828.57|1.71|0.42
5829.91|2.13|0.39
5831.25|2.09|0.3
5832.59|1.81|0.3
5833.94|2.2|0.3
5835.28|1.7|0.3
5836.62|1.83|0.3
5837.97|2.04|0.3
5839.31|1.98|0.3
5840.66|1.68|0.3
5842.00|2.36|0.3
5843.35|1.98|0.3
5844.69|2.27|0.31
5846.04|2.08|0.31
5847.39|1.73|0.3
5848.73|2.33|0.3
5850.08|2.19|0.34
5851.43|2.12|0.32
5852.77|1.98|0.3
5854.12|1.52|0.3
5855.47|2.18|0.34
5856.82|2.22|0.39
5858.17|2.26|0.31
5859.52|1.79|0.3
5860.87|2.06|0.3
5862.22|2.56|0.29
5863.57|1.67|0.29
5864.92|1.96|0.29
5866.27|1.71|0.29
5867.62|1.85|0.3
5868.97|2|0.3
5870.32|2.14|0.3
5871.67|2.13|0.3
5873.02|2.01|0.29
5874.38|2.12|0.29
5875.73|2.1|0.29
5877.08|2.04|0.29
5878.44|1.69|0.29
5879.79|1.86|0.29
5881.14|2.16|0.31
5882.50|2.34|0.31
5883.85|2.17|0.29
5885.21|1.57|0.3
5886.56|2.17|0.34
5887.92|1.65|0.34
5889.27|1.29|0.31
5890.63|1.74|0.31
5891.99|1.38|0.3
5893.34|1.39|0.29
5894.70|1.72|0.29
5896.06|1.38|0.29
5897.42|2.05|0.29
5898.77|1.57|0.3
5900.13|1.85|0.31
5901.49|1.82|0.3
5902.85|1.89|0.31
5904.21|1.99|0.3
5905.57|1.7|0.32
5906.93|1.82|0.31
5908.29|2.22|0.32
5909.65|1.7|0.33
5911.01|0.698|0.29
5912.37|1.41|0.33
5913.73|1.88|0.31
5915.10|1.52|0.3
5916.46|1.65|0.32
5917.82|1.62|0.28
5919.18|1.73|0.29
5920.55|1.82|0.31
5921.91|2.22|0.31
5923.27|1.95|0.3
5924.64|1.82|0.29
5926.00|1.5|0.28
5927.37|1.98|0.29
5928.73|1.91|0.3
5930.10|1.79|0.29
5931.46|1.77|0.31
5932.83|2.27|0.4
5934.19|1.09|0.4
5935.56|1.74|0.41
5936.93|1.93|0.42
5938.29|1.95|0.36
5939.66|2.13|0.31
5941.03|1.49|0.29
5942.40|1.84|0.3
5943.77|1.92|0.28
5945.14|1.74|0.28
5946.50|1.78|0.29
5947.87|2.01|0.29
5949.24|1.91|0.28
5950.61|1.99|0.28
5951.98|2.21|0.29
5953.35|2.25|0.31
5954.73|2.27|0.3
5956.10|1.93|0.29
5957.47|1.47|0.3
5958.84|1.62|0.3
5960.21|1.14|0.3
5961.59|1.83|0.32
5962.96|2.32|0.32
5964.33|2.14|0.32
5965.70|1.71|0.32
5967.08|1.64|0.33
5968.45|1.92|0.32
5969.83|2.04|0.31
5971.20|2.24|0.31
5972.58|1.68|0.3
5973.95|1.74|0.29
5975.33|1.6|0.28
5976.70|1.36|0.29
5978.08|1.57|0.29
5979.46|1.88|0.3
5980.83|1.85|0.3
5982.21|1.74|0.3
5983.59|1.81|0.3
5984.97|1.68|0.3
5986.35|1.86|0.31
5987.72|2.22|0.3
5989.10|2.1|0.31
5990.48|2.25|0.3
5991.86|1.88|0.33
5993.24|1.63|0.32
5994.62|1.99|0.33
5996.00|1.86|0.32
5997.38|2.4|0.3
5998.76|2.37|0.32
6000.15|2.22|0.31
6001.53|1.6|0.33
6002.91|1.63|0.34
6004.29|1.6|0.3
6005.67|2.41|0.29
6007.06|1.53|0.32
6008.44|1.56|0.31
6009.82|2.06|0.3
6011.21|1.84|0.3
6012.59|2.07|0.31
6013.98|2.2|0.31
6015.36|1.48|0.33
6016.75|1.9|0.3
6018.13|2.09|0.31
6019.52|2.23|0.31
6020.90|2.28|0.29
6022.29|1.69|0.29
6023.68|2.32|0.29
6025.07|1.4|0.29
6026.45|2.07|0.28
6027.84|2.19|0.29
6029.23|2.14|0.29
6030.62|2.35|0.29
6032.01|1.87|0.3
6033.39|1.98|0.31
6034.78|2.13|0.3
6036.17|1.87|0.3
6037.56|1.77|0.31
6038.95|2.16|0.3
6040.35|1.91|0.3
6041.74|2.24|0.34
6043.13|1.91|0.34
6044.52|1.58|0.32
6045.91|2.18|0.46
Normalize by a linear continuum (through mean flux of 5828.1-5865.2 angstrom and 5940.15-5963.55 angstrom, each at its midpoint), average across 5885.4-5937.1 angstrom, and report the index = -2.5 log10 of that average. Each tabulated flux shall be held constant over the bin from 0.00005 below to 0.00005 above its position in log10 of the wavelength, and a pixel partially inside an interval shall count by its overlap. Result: 0.119 mag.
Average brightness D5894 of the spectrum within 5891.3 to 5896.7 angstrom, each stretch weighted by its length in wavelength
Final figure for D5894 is 1.47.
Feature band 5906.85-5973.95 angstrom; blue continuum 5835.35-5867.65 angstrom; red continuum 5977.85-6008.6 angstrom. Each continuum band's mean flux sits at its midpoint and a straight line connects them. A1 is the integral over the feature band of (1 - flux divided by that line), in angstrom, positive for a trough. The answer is 4.35 angstrom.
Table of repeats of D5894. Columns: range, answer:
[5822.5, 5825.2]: 2.1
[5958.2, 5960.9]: 1.38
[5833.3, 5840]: 1.95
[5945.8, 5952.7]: 1.98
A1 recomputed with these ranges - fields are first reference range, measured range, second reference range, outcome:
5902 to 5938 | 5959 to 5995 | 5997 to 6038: 0.9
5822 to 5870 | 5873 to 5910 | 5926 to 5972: 2.2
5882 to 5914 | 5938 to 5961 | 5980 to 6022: -0.4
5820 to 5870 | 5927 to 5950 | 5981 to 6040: 1.7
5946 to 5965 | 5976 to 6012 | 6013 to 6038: 1.5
